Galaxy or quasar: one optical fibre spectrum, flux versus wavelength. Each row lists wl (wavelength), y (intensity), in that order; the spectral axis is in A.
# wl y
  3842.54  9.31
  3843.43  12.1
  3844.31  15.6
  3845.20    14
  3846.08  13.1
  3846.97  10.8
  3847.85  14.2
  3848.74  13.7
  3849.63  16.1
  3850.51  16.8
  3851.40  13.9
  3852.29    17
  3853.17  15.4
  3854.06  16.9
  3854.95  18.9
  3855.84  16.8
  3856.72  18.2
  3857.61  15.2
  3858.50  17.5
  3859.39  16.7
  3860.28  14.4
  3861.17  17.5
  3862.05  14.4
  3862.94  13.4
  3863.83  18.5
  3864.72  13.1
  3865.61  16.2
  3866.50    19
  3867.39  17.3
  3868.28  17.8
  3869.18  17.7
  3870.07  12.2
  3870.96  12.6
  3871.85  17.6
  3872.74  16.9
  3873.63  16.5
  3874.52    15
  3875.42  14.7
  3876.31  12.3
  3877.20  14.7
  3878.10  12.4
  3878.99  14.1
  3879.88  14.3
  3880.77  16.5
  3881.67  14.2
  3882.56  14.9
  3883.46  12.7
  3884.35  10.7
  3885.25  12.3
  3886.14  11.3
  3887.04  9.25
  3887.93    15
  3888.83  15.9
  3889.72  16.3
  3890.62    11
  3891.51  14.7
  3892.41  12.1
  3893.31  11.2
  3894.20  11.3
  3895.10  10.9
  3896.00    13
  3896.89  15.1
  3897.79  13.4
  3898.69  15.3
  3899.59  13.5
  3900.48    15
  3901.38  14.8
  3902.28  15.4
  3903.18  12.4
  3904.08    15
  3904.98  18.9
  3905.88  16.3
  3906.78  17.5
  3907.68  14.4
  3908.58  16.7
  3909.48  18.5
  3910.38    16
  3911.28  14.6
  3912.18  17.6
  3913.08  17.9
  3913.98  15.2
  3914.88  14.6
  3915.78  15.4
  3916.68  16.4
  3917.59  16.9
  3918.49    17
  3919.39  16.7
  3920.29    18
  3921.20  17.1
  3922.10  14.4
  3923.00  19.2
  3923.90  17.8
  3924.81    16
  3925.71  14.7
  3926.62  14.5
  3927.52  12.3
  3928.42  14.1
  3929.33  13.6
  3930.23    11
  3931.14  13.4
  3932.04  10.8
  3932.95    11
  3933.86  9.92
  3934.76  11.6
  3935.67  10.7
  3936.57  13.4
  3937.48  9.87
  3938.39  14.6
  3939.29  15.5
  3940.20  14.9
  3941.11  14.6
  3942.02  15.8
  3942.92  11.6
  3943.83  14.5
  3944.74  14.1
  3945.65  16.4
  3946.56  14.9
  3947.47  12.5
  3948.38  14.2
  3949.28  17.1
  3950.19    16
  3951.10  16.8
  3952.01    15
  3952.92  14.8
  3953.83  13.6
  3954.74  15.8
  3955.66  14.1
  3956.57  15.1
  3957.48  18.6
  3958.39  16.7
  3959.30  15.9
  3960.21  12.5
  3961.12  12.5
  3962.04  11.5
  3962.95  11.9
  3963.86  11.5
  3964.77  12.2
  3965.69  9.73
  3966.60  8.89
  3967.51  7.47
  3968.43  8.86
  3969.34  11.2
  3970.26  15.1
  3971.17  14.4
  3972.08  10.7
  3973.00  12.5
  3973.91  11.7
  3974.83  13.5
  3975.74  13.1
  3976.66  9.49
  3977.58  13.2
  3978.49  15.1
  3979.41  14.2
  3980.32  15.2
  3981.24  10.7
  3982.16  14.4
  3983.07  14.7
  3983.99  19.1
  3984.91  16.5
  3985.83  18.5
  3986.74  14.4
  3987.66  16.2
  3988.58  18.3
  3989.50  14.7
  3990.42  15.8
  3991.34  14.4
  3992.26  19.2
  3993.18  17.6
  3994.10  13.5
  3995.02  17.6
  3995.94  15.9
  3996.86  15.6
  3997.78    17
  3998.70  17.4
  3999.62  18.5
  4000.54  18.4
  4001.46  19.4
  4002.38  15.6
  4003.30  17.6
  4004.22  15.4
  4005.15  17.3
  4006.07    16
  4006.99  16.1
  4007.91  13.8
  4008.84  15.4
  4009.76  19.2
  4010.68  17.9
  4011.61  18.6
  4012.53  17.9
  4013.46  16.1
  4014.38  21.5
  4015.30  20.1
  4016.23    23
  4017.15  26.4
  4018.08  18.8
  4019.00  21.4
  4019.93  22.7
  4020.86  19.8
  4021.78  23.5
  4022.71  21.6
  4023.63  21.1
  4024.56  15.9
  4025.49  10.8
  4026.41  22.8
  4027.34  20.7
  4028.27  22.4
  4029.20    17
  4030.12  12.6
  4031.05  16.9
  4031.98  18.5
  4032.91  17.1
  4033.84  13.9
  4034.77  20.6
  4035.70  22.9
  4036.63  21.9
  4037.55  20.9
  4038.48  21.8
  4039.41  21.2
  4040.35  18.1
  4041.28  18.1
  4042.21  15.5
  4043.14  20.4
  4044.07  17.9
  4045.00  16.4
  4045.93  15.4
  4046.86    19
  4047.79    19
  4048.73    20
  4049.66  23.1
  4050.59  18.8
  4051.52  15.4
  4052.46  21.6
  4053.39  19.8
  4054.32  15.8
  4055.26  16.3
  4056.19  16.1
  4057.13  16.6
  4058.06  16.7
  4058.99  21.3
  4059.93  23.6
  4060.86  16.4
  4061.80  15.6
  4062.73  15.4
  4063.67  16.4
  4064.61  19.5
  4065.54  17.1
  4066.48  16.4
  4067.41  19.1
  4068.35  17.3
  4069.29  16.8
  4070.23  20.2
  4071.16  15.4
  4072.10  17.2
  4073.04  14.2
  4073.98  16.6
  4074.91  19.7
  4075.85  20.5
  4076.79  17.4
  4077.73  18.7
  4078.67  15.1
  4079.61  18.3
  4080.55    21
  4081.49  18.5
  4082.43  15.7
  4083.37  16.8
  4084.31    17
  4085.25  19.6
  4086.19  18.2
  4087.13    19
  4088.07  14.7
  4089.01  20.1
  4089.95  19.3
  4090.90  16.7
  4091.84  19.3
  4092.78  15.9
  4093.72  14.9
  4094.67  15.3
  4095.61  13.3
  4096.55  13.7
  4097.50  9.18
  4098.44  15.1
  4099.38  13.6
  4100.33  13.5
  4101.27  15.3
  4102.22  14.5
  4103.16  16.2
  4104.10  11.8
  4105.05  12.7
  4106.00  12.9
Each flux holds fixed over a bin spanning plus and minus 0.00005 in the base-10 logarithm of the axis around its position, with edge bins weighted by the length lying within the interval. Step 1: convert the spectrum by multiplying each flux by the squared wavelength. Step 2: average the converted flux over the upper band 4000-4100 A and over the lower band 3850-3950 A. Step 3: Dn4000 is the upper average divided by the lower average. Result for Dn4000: 1.3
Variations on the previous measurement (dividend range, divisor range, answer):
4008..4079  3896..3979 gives 1.38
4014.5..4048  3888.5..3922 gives 1.36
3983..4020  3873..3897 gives 1.39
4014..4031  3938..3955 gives 1.40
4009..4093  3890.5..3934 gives 1.34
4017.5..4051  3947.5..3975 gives 1.49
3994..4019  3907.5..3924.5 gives 1.13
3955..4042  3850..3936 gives 1.17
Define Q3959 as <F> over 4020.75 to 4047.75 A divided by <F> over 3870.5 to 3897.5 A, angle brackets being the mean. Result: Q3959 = 1.38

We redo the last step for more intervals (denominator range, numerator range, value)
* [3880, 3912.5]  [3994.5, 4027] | 1.30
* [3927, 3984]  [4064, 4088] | 1.34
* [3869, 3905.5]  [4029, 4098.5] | 1.27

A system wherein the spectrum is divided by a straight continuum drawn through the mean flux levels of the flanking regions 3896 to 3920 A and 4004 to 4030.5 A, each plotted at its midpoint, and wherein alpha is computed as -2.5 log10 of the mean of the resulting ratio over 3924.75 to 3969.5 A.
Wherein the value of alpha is 0.25 mag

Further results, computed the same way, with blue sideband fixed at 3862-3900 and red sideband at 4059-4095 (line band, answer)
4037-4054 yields -0.12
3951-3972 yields 0.19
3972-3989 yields 0.12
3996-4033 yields -0.12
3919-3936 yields 0.07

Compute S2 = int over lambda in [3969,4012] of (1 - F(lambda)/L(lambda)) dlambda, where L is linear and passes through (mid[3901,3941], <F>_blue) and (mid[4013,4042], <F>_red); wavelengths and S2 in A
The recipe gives 5.9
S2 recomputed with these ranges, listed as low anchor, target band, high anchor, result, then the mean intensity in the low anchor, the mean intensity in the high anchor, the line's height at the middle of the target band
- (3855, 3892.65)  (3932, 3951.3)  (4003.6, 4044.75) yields 3.5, 14.9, 18.9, 16.7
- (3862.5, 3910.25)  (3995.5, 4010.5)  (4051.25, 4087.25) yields -0.2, 14.6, 17.8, 16.6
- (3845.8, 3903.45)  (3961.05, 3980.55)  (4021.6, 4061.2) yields 5.8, 14.7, 18.7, 17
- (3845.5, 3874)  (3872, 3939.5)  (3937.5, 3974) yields 1.7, 15.8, 13.6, 14.8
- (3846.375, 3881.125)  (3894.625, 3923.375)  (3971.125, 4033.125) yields 0.6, 15.6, 17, 16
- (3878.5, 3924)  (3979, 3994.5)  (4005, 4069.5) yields 1.3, 14.9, 18.6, 17.2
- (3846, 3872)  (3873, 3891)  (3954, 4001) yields 2.0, 15.8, 14.3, 15.5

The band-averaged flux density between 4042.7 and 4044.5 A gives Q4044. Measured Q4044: 19.2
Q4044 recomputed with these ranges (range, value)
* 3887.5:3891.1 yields 14.6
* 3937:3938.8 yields 12.1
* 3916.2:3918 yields 16.6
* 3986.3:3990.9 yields 15.9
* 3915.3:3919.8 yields 16.5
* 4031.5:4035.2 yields 17.5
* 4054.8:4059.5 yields 17.5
